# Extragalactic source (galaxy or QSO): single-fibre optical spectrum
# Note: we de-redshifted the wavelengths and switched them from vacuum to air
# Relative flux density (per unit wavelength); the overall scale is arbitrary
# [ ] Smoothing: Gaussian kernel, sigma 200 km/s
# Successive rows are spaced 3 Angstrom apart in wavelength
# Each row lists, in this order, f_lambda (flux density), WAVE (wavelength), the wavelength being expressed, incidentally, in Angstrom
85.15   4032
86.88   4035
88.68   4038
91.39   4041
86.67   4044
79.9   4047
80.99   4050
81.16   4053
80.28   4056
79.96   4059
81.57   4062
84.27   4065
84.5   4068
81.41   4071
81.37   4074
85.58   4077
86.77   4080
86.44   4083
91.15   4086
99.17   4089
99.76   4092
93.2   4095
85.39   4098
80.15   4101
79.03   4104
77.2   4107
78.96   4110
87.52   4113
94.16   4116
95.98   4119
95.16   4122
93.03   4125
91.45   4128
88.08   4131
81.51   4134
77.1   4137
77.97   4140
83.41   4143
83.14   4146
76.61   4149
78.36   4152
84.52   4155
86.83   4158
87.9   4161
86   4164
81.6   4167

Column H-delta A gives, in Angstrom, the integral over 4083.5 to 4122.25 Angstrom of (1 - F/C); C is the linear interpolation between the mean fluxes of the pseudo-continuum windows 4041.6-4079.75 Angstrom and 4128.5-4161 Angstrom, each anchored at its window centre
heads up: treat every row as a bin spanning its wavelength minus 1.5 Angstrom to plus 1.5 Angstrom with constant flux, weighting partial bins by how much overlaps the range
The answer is -2.9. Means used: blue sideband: 82.7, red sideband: 82.3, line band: 88.7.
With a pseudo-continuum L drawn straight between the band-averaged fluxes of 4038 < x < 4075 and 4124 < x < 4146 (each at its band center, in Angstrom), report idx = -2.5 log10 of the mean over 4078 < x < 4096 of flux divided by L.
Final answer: -0.11 mag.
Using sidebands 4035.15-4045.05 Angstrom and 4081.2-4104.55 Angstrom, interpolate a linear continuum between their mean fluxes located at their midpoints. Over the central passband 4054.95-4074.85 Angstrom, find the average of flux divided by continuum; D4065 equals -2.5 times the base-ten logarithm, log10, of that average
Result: 0.09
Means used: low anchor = 88.7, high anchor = 89.7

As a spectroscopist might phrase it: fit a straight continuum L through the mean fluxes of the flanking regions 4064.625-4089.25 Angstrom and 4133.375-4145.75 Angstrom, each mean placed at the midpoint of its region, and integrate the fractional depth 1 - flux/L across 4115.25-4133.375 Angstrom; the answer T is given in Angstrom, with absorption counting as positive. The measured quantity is -2.4 Angstrom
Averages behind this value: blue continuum 86.2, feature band 92.4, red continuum 80.2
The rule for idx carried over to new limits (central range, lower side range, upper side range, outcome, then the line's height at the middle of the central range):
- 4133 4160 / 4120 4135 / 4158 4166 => 0.09 mag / 88.3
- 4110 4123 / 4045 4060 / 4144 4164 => -0.12 mag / 82.2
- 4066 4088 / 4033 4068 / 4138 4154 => -0.04 mag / 82.8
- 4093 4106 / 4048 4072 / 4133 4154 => -0.05 mag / 80.8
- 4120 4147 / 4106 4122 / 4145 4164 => 0.00 mag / 85.6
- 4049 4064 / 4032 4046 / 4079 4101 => 0.10 mag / 88.9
